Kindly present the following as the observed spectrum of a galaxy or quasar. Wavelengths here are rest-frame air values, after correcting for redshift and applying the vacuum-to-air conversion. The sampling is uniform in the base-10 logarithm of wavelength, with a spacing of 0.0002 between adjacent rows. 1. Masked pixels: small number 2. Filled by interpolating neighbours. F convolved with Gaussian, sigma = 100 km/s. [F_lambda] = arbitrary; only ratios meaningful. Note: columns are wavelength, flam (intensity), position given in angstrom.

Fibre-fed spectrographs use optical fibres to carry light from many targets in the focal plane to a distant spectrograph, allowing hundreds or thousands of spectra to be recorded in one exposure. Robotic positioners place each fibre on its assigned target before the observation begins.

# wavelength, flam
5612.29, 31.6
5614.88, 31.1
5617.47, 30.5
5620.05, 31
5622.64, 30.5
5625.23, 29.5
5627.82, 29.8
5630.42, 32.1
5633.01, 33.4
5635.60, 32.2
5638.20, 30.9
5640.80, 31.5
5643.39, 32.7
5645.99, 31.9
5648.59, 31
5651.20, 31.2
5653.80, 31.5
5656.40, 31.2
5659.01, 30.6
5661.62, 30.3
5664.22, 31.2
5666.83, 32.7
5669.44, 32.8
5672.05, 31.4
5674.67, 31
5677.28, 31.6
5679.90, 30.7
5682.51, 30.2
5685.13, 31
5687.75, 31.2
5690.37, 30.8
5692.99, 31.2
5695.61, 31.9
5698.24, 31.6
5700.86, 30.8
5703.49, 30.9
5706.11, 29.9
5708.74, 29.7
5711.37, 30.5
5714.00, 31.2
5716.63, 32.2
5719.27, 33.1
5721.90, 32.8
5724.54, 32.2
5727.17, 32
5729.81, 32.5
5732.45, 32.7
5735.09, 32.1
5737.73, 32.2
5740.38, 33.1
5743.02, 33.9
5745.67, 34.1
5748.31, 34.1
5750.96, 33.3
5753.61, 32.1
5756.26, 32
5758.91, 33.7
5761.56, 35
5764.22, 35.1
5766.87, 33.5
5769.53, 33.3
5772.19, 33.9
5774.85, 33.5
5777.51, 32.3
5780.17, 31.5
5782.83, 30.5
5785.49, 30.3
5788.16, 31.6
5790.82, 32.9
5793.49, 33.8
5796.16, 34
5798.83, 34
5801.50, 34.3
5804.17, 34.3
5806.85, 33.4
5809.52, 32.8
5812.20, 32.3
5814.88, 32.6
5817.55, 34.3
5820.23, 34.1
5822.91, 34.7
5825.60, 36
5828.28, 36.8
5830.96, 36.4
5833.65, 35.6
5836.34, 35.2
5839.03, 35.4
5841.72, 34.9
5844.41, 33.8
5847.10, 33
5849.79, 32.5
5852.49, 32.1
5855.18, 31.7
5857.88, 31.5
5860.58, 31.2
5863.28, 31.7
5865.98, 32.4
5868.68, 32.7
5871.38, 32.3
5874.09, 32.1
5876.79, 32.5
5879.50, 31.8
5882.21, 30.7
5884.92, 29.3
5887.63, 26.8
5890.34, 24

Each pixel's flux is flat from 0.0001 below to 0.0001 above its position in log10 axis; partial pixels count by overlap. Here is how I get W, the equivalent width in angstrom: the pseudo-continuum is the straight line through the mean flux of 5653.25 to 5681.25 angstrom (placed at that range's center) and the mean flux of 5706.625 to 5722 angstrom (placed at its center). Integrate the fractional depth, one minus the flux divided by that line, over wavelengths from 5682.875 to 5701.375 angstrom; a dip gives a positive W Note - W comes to 0.12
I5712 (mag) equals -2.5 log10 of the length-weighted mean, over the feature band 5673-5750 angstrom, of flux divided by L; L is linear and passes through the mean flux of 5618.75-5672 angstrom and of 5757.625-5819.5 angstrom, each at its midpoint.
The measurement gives 0.02 mag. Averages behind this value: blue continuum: 31.4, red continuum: 33.2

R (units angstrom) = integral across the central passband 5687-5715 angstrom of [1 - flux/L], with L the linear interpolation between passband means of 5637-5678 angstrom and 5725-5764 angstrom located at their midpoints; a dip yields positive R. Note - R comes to 1.2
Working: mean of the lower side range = 31.5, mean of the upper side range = 33.1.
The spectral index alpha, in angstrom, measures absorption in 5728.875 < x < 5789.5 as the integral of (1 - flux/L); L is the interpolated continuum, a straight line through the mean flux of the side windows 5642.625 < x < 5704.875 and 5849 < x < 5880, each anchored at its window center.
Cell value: -2.4 angstrom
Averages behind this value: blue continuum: 31.3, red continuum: 32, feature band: 32.9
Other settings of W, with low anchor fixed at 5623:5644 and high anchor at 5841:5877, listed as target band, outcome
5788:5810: -1.0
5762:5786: -0.6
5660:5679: 0.0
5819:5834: -1.5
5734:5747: -0.5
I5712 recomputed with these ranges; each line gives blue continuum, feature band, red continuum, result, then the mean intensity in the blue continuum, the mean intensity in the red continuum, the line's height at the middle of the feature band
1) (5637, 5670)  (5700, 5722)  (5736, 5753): 0.05 mag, 31.5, 33.4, 32.7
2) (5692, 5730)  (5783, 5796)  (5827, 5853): 0.04 mag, 31.5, 34.6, 33.4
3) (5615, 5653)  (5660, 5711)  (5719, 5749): 0.04 mag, 31.3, 32.9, 32.1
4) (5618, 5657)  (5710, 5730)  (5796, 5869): 0.01 mag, 31.4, 33.7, 32.4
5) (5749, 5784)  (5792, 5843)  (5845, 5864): -0.06 mag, 33.1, 32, 32.5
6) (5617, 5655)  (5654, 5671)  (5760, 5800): 0.01 mag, 31.3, 33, 31.6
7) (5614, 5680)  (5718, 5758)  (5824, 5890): -0.03 mag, 31.3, 32.7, 31.9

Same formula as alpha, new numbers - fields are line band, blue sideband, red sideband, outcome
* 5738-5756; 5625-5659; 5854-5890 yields -1.14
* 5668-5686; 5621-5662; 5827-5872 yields 0.23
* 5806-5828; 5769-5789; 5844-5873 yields -1.22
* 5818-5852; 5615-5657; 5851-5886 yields -3.36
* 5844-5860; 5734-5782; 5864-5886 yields -0.12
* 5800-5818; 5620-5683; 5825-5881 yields -0.26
